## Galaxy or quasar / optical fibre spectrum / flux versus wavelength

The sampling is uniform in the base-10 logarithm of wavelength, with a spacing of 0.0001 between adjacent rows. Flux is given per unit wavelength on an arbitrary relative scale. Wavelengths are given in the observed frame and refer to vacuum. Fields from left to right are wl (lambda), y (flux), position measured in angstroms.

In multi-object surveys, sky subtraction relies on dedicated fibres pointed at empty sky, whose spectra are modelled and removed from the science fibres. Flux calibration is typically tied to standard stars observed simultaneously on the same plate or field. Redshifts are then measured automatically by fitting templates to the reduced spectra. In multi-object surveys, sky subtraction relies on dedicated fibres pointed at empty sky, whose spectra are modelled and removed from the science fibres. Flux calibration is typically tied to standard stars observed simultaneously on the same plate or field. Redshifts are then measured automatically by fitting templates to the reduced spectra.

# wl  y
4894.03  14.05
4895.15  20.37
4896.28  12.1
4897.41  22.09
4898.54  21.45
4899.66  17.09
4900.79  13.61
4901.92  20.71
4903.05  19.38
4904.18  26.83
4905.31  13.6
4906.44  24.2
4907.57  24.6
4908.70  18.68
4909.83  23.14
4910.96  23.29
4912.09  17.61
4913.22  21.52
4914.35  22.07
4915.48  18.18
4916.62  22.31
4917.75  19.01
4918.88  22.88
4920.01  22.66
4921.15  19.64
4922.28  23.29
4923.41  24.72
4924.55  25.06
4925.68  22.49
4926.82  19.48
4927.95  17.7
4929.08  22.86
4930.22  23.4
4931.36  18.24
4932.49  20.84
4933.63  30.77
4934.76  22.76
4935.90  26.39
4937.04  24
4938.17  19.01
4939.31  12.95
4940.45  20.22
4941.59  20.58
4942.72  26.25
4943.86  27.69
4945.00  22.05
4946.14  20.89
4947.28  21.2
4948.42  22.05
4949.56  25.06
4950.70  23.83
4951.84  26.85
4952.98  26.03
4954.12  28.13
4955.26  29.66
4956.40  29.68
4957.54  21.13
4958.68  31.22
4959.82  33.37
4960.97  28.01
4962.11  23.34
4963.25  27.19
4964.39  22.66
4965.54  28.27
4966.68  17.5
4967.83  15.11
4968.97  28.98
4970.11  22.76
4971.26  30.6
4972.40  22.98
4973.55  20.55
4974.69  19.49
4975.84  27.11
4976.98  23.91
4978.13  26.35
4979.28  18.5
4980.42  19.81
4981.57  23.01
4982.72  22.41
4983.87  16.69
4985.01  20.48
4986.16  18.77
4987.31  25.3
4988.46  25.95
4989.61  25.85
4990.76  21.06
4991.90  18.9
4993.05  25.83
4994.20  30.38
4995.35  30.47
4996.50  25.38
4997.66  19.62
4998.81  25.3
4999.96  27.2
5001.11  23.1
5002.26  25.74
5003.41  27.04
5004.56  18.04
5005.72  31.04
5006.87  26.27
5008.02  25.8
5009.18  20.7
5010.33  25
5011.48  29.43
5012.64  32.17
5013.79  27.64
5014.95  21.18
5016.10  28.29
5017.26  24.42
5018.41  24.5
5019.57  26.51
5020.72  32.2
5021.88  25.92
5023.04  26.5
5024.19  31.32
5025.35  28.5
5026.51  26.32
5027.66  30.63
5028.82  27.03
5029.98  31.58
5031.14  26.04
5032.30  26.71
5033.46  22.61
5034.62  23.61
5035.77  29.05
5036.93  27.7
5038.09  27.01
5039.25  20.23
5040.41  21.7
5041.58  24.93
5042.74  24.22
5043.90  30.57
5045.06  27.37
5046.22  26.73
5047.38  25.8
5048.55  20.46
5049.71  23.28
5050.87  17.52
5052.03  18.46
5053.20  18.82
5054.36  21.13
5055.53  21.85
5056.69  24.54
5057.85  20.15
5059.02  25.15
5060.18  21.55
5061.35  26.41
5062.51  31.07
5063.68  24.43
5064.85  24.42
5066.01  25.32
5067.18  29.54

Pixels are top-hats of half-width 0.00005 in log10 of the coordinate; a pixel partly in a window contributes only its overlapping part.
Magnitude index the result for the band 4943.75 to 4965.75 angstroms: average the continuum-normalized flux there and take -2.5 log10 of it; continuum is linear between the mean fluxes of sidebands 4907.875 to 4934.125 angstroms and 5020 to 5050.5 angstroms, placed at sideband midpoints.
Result -0.12 mag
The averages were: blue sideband 21.7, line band 25.8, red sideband 26.4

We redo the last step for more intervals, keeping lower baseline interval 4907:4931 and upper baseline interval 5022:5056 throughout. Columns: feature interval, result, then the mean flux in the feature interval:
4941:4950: -0.04 mag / 23.2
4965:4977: -0.01 mag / 23.4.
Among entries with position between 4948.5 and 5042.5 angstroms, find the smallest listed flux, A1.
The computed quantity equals 15.11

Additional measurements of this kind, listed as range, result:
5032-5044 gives 20.23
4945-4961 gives 20.89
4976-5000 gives 16.69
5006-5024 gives 20.7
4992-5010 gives 18.04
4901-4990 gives 12.95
